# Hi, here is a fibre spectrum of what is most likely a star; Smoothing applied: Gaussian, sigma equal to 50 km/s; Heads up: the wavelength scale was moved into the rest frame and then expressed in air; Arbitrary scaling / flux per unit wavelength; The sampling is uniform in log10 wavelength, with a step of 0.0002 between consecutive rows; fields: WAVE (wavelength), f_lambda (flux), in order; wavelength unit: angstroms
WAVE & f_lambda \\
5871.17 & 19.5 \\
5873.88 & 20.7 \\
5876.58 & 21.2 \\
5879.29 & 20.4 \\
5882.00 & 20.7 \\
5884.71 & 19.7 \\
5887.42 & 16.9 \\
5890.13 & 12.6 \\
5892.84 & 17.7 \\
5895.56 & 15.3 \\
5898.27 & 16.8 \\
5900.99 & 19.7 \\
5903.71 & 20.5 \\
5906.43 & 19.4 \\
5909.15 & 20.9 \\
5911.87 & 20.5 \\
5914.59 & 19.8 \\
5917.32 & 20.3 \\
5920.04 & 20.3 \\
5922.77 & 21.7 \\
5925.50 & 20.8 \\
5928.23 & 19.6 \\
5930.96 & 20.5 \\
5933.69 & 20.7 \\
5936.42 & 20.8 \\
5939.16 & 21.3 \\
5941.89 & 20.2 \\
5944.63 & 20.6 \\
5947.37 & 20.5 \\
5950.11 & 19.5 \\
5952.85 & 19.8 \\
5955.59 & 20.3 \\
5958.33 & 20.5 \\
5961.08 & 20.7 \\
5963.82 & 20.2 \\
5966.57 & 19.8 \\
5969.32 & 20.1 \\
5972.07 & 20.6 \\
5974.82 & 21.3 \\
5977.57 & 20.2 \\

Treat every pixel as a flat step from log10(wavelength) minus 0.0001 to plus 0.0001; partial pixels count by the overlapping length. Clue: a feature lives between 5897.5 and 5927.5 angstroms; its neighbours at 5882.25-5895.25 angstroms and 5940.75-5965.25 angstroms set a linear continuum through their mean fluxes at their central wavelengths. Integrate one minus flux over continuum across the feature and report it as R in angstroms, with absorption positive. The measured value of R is -3.2 angstroms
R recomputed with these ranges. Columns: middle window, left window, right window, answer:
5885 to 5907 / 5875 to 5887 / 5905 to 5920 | 3.1 angstroms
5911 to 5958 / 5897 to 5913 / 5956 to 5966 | -0.9 angstroms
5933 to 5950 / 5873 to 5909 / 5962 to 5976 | -0.7 angstroms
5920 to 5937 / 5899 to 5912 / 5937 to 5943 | -0.1 angstroms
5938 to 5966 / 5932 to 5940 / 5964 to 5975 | 0.4 angstroms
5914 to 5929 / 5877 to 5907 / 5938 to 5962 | -0.9 angstroms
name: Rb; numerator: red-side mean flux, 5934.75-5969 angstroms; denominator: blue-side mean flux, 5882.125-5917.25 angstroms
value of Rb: 1.10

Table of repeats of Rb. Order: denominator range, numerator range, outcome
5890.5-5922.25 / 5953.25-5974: 1.07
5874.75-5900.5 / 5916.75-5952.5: 1.14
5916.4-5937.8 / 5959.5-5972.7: 0.98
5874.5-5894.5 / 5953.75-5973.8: 1.10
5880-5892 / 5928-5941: 1.17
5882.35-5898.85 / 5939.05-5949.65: 1.22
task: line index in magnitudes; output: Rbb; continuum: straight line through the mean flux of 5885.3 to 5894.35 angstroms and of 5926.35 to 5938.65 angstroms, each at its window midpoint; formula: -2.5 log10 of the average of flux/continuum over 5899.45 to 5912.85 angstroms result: -0.14 mag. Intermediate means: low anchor 16.1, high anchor 20.5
